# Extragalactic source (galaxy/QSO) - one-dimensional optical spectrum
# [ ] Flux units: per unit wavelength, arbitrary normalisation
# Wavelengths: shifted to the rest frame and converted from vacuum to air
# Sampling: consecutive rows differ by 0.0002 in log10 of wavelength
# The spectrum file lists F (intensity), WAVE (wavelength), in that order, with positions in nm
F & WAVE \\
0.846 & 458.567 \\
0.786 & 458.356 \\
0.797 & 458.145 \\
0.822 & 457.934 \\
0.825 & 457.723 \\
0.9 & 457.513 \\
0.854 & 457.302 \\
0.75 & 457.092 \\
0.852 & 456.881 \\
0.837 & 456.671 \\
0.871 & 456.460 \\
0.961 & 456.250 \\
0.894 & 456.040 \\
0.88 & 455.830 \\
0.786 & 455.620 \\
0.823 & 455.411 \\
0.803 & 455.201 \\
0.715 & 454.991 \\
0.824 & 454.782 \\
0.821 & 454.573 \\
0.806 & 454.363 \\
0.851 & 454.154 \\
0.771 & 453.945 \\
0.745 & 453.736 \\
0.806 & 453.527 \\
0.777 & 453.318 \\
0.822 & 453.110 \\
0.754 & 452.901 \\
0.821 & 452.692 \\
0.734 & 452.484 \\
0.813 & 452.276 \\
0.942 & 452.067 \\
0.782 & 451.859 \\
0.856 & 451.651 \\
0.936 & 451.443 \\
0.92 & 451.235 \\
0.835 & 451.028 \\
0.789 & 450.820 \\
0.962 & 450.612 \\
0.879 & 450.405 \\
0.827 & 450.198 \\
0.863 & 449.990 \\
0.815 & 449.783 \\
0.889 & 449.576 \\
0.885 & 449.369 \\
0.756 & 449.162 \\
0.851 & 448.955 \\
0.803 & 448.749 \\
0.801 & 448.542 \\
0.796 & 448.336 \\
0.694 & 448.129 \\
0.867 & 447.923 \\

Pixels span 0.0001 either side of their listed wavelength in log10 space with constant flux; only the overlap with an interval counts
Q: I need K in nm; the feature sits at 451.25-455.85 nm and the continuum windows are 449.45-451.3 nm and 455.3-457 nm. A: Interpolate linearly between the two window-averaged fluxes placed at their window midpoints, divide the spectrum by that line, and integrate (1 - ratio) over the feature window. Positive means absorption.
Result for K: 0.26 nm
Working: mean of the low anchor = 0.864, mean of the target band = 0.813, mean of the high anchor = 0.862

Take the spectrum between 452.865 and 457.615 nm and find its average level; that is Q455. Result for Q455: 0.823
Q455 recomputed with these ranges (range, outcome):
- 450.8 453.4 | 0.831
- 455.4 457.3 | 0.852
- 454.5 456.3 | 0.831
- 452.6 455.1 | 0.792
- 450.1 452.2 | 0.872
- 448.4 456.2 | 0.829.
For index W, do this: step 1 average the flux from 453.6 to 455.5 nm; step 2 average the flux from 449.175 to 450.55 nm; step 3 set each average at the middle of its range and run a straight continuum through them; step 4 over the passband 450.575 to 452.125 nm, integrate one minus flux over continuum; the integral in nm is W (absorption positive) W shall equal -0.07 nm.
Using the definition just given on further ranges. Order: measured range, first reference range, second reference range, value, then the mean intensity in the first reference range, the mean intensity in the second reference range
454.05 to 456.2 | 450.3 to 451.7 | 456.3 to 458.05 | 0.08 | 0.884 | 0.842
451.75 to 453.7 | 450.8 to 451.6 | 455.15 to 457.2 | 0.15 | 0.878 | 0.847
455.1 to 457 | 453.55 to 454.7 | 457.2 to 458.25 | -0.08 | 0.8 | 0.84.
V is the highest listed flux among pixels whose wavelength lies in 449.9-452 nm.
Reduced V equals 0.962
